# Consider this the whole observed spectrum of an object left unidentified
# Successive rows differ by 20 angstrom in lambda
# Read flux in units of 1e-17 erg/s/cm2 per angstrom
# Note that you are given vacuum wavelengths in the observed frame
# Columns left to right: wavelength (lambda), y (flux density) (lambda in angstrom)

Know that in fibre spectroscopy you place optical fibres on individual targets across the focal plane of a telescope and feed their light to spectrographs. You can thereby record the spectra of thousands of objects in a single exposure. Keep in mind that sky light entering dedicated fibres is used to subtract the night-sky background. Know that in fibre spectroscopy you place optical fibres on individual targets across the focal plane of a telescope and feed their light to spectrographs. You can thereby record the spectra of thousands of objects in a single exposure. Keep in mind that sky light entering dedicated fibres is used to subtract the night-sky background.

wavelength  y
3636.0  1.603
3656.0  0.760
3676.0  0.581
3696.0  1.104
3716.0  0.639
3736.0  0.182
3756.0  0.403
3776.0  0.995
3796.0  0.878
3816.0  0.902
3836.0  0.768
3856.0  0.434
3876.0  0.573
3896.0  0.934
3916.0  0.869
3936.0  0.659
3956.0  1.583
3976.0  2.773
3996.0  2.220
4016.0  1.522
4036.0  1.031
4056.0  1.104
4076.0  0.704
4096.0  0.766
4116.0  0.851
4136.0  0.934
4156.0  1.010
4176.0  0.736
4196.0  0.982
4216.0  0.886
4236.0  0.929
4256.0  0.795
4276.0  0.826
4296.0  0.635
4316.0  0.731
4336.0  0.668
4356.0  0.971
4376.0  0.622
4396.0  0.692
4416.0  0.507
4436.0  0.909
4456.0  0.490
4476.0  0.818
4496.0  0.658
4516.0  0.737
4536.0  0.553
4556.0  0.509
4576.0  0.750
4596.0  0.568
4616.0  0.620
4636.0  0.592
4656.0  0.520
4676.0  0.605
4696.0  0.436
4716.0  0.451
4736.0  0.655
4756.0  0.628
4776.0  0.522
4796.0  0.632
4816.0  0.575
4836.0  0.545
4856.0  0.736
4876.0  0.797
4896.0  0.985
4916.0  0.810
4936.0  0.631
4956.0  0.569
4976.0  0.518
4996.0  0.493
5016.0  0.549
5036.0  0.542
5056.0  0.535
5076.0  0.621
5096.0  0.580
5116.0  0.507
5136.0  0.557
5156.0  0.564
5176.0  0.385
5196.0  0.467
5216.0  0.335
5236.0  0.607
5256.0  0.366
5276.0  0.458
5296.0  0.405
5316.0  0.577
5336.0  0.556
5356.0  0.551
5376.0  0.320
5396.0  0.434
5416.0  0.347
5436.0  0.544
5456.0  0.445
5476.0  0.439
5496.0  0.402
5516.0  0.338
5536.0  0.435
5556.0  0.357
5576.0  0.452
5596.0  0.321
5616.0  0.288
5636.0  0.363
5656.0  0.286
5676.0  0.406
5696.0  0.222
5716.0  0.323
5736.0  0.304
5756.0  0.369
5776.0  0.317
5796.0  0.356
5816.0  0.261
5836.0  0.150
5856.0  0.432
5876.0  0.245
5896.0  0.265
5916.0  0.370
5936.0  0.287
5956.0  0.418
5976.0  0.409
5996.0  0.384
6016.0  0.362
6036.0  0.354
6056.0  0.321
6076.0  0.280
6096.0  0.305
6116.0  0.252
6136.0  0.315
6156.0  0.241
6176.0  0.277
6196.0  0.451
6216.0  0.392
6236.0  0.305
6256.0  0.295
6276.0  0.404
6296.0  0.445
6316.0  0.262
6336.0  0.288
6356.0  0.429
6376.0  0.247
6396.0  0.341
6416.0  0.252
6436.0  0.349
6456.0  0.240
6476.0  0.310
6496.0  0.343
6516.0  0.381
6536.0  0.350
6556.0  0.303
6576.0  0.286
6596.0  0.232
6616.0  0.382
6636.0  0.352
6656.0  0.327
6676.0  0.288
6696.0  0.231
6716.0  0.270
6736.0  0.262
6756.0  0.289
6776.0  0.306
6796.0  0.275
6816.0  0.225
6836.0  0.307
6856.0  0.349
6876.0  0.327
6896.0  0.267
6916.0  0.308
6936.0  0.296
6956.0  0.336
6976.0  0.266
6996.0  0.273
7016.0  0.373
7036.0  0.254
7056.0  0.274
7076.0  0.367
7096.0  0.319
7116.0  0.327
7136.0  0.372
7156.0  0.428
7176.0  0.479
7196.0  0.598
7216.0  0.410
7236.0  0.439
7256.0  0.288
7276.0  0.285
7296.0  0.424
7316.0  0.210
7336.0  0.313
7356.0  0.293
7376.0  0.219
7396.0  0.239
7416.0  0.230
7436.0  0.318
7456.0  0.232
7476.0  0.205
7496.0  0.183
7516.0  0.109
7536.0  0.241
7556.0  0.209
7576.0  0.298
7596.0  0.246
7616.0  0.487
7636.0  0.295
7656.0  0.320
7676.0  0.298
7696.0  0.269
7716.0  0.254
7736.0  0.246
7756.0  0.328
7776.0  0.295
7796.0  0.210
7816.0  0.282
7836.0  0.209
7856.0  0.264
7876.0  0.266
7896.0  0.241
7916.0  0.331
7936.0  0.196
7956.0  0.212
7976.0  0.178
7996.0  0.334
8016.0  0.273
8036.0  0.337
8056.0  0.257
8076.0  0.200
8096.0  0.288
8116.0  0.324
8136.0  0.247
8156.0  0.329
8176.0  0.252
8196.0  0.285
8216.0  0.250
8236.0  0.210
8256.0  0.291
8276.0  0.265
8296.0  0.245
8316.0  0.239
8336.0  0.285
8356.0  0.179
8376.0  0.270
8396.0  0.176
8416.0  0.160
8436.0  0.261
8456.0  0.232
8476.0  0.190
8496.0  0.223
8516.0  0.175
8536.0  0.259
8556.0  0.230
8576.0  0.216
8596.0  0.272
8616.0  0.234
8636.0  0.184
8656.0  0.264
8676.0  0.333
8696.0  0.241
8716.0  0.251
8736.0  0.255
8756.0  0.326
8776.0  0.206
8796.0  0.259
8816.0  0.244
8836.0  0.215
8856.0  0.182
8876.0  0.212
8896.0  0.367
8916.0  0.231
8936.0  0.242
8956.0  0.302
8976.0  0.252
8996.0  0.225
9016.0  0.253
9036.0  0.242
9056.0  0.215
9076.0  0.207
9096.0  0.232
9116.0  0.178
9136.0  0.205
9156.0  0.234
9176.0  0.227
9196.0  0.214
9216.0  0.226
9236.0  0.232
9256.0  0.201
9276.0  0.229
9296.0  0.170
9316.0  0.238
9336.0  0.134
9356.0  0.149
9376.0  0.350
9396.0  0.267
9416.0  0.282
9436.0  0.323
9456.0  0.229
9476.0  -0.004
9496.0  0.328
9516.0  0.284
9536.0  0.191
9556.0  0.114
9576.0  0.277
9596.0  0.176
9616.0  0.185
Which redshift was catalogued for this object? 1.570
